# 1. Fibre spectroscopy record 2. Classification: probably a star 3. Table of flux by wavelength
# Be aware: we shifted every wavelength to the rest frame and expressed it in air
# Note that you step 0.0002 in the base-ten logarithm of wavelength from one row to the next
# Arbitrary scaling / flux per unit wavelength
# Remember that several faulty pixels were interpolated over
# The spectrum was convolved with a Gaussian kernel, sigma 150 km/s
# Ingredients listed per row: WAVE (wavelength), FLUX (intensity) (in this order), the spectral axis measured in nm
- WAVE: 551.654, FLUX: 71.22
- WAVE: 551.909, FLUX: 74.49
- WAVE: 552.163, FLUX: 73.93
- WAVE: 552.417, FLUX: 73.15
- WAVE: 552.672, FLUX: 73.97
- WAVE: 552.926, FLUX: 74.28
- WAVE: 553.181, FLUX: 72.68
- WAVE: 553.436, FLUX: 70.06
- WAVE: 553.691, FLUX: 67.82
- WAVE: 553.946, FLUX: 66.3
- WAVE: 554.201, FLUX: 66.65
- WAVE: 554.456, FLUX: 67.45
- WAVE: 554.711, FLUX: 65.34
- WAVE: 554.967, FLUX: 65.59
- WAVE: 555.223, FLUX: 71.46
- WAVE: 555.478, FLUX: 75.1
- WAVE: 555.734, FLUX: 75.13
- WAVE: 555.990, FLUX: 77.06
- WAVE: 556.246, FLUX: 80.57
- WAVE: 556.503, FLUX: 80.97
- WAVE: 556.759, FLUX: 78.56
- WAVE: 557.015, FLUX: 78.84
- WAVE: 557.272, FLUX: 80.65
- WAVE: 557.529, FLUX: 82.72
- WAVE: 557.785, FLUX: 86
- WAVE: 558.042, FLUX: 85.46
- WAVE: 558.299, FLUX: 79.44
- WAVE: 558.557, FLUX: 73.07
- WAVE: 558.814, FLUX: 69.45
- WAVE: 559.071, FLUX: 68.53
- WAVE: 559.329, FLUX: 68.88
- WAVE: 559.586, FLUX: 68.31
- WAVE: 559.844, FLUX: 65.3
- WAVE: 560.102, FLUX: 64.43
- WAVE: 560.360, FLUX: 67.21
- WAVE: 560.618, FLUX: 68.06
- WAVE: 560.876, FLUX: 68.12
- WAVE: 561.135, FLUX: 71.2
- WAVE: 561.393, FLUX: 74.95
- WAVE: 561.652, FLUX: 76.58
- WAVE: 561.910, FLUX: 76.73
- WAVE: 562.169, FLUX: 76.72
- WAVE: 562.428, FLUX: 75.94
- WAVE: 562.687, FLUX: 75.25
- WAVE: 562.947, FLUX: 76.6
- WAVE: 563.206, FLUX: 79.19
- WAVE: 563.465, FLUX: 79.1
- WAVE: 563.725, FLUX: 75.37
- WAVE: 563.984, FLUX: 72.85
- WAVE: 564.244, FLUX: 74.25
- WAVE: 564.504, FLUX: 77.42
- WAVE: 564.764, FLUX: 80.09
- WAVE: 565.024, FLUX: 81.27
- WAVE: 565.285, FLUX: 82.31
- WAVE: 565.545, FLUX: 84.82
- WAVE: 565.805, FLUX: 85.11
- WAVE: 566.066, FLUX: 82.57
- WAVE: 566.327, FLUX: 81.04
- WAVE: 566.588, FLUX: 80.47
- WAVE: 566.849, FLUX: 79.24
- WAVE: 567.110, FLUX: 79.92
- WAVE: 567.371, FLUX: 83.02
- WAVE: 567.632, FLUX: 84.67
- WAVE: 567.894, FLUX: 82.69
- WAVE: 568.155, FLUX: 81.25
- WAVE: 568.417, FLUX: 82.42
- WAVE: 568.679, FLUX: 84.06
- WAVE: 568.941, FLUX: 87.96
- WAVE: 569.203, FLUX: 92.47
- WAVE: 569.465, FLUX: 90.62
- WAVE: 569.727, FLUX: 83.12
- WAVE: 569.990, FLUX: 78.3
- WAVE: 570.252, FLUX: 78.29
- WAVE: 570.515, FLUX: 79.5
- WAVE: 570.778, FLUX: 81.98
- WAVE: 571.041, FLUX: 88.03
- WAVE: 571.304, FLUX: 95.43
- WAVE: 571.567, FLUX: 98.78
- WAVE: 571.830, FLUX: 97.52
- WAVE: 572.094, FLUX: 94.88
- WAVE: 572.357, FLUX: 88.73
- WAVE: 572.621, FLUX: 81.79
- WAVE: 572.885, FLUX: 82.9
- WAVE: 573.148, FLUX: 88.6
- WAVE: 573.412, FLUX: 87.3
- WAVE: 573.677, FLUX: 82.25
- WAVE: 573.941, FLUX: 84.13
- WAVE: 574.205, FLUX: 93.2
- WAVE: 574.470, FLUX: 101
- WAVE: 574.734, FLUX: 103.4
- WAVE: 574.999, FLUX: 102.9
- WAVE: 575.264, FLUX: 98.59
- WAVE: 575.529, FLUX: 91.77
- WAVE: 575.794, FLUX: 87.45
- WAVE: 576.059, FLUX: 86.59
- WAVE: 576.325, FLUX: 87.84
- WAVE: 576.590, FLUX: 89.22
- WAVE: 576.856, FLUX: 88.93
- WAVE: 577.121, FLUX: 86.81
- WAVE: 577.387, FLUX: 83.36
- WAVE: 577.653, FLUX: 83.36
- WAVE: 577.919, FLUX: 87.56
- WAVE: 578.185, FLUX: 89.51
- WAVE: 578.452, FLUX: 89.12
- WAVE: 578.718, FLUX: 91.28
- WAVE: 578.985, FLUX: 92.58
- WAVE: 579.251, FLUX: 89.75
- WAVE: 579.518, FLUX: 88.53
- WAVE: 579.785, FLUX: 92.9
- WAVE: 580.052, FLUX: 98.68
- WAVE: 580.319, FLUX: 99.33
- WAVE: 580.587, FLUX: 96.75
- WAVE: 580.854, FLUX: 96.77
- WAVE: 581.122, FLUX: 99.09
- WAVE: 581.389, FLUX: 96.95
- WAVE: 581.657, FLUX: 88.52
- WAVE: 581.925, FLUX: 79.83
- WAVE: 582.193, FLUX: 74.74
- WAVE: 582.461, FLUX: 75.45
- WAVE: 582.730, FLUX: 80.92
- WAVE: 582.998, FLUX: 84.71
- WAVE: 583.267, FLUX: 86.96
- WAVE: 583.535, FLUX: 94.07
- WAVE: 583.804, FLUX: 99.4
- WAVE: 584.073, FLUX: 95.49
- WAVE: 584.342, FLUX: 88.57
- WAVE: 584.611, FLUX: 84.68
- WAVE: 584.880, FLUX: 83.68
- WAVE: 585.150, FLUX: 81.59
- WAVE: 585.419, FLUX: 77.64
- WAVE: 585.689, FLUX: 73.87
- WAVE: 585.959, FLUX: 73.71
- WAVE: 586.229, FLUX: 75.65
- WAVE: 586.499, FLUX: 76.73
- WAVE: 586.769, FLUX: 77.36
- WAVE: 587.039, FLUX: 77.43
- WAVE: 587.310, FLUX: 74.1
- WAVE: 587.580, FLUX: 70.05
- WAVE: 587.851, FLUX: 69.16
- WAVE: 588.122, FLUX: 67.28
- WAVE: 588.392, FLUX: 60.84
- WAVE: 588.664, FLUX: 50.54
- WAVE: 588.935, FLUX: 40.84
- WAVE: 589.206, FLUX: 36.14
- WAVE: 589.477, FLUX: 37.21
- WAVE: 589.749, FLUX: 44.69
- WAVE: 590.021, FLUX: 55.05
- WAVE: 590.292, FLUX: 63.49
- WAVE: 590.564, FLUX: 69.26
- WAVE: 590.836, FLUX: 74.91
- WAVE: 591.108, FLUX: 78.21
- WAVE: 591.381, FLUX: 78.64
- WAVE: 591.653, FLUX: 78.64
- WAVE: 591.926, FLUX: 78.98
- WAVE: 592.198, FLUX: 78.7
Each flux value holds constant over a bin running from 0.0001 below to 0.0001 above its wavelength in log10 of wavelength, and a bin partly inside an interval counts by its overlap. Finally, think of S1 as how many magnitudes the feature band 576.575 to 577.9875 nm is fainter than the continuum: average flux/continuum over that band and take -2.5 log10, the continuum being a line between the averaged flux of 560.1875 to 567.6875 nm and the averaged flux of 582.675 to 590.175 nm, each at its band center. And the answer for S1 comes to -0.16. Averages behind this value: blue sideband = 77.5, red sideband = 71.9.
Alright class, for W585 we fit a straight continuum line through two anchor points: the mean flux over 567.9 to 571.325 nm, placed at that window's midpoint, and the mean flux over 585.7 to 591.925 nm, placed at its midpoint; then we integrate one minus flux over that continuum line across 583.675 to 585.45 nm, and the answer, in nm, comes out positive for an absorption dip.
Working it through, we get -0.46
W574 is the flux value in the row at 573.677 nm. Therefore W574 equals 82.25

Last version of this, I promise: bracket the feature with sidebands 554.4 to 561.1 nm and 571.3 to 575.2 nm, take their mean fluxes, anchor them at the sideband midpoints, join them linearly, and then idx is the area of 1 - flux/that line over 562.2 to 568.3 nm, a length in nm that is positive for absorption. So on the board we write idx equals 0.21 nm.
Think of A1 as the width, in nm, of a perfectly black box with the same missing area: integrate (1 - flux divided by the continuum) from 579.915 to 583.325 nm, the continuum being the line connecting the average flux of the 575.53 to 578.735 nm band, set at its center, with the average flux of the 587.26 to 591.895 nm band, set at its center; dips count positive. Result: -0.47 nm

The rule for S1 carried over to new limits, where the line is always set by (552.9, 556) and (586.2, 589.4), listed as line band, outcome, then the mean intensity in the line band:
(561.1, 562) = -0.099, 75.2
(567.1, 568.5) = -0.218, 82.6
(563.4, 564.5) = -0.108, 75.4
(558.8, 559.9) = 0.015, 68.2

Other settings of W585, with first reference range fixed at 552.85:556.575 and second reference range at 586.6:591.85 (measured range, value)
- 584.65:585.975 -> -0.296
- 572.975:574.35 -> -0.407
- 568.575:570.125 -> -0.407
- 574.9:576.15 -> -0.499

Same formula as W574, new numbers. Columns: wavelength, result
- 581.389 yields 96.95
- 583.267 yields 86.96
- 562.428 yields 75.94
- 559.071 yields 68.53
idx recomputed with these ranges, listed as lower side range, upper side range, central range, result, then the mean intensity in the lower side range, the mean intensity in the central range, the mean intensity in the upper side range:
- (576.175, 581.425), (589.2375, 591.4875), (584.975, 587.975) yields -0.167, 91.3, 75.3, 61.2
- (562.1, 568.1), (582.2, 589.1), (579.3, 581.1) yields -0.420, 79.6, 95.4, 76.6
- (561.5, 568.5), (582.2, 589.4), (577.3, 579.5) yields -0.342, 79.5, 88.4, 74.9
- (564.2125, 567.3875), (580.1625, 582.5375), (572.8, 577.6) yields -0.210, 81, 90.3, 90.1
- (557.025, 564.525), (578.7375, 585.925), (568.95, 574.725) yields -0.481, 74.4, 88.4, 88.3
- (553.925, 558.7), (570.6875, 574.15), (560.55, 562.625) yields 0.164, 75.8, 73.8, 88.8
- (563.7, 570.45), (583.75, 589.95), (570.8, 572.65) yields -0.308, 81.8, 92.1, 69.7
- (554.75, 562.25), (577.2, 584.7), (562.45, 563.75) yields 0.003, 74.2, 77.1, 89.6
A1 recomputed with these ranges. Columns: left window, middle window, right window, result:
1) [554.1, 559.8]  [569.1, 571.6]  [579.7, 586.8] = -0.17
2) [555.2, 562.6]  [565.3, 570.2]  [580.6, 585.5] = -0.25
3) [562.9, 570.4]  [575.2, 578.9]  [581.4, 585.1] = -0.18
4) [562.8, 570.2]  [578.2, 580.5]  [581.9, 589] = -0.41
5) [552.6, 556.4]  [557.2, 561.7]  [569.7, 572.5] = 0.18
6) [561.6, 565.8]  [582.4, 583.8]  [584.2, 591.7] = -0.32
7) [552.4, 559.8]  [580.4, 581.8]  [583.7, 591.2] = -0.50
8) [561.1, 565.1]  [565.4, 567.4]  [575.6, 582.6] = -0.07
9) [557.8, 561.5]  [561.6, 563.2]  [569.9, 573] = -0.03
